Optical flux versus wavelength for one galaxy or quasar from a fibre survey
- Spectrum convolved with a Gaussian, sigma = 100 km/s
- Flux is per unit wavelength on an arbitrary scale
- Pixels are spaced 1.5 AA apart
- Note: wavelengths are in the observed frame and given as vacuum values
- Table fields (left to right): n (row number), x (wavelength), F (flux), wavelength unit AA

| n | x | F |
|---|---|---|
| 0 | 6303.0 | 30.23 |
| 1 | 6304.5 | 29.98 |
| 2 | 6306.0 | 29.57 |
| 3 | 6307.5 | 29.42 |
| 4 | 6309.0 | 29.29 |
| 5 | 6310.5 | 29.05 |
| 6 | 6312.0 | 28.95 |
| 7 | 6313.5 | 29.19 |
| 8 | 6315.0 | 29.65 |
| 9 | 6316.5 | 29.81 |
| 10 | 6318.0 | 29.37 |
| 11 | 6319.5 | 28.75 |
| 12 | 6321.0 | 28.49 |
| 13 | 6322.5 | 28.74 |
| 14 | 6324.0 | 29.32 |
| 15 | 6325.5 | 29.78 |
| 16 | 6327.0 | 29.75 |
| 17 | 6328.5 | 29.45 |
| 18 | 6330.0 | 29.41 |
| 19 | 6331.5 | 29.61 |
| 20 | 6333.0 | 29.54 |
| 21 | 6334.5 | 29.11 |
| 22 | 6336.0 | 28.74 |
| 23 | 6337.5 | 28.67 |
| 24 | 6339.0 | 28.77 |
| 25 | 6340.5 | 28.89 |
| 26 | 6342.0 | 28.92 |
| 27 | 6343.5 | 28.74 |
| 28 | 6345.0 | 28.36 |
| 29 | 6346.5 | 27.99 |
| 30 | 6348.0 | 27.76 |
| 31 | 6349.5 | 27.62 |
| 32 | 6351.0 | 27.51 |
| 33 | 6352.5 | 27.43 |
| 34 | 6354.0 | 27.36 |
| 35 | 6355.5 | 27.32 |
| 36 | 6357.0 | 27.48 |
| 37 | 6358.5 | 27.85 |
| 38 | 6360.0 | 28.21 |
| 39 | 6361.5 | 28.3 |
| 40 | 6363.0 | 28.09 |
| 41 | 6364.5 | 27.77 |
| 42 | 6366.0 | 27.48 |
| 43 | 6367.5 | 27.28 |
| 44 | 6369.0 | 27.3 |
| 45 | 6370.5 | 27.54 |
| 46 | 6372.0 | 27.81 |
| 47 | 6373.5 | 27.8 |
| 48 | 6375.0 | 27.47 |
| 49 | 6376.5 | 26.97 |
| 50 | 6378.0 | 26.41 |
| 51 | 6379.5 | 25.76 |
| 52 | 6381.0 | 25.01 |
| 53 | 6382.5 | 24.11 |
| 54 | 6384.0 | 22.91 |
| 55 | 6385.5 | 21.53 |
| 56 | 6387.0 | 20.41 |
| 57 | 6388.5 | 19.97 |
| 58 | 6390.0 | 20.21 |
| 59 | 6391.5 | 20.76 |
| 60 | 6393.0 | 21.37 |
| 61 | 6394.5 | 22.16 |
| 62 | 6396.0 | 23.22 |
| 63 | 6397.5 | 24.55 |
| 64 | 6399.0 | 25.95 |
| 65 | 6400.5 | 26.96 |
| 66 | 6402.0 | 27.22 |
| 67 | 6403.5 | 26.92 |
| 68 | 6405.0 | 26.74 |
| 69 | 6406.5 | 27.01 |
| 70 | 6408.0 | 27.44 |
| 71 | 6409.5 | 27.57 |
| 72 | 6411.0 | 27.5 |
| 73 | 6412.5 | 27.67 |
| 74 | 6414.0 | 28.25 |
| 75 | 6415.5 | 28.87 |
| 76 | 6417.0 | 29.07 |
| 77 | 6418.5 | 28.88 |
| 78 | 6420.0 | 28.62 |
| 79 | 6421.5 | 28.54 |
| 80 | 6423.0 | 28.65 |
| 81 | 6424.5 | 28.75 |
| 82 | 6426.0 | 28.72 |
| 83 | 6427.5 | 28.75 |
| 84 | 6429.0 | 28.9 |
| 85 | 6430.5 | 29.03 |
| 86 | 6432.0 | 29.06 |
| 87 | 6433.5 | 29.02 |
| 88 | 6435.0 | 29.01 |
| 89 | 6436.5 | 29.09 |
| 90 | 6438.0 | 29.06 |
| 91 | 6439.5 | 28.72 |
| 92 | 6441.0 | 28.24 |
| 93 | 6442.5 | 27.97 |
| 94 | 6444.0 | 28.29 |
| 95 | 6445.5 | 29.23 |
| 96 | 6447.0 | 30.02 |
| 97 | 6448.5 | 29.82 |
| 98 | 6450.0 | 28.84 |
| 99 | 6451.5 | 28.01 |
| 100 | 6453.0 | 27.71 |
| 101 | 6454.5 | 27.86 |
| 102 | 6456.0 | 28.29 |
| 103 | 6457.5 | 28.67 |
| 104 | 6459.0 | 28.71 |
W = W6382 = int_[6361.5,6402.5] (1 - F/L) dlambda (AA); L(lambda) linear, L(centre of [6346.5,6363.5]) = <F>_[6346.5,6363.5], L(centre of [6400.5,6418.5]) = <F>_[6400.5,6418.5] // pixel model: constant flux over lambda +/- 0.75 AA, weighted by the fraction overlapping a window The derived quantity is 3.99 AA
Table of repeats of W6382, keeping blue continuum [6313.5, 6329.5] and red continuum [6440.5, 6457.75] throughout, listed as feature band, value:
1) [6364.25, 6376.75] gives 0.7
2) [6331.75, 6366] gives 1.1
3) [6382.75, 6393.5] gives 2.9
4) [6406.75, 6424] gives 0.3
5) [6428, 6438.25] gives -0.1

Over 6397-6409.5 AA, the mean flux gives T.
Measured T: 26.7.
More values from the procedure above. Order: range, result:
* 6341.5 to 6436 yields 26.8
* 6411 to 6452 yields 28.8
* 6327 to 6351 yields 28.8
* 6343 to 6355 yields 27.8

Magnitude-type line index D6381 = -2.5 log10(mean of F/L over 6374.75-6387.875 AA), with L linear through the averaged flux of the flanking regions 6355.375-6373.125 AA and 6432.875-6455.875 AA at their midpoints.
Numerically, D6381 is 0.149 mag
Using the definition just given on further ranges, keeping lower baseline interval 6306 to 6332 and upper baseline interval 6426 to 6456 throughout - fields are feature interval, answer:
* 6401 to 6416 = 0.05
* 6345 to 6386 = 0.08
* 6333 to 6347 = 0.02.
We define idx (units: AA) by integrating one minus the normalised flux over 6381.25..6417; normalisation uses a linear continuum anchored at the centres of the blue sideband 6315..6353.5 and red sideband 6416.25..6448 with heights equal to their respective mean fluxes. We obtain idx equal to 5.0 AA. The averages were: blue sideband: 28.8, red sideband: 28.8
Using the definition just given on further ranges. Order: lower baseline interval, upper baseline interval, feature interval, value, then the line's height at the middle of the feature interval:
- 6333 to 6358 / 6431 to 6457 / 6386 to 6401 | 3.2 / 28.5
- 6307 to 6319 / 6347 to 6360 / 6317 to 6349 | -0.5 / 28.5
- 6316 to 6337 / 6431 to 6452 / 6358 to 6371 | 0.6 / 29.1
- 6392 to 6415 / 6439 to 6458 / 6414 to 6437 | -1.3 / 27.3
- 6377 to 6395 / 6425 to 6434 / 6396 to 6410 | -0.8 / 25.1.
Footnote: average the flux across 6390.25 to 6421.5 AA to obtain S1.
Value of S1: 26.3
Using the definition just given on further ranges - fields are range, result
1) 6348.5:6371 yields 27.6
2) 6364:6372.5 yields 27.5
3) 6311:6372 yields 28.5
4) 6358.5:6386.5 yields 26.5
